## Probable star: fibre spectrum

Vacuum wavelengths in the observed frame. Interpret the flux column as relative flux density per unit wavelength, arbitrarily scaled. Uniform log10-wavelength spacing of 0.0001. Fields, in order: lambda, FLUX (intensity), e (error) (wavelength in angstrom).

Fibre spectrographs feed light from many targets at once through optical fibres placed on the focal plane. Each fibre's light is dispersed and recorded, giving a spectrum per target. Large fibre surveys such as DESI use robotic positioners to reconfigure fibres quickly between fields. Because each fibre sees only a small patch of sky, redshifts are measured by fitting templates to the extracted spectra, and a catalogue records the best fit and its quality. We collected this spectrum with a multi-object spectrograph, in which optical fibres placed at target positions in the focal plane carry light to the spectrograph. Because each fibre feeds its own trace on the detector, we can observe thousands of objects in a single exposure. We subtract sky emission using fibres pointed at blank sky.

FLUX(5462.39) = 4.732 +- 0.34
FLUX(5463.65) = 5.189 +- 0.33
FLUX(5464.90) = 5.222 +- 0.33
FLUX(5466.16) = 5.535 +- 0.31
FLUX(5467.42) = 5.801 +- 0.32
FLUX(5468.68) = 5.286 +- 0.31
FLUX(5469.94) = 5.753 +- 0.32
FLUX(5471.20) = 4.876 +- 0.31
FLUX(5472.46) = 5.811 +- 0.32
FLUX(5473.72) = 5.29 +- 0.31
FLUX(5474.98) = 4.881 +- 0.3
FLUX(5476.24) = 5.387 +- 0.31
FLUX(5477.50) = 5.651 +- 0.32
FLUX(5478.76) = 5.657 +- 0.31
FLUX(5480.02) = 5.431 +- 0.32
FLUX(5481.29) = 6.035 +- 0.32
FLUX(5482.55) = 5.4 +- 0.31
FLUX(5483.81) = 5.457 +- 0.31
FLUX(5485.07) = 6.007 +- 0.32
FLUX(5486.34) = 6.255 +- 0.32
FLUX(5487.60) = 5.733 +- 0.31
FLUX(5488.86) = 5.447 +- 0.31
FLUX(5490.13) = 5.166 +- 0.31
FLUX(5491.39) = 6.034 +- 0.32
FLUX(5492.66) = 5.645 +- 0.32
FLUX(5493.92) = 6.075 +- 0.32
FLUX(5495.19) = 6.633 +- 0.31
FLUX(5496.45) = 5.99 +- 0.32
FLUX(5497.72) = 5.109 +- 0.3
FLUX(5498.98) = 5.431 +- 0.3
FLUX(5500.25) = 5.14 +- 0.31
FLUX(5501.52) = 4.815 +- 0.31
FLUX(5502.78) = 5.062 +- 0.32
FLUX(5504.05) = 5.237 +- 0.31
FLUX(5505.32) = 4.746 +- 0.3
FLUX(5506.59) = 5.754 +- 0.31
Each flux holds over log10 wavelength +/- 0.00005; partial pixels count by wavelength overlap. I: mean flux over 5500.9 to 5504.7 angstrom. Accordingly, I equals 5.04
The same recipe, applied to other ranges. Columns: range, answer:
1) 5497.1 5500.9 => 5.22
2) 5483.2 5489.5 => 5.78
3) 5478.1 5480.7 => 5.54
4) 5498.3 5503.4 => 5.12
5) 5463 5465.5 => 5.21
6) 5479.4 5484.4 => 5.58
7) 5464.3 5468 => 5.51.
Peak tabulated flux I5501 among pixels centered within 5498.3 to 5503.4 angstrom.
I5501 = 5.431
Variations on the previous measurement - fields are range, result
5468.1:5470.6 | 5.753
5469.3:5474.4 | 5.811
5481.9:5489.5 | 6.255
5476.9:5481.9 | 6.035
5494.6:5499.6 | 6.633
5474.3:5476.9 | 5.387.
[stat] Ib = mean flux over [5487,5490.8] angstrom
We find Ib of 5.46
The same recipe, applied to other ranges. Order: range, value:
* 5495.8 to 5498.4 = 5.57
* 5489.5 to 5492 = 5.61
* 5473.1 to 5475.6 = 5.09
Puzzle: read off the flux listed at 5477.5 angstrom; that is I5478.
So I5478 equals 5.651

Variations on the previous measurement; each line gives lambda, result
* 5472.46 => 5.811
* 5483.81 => 5.457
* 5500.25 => 5.14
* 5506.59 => 5.754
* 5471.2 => 4.876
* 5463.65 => 5.189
